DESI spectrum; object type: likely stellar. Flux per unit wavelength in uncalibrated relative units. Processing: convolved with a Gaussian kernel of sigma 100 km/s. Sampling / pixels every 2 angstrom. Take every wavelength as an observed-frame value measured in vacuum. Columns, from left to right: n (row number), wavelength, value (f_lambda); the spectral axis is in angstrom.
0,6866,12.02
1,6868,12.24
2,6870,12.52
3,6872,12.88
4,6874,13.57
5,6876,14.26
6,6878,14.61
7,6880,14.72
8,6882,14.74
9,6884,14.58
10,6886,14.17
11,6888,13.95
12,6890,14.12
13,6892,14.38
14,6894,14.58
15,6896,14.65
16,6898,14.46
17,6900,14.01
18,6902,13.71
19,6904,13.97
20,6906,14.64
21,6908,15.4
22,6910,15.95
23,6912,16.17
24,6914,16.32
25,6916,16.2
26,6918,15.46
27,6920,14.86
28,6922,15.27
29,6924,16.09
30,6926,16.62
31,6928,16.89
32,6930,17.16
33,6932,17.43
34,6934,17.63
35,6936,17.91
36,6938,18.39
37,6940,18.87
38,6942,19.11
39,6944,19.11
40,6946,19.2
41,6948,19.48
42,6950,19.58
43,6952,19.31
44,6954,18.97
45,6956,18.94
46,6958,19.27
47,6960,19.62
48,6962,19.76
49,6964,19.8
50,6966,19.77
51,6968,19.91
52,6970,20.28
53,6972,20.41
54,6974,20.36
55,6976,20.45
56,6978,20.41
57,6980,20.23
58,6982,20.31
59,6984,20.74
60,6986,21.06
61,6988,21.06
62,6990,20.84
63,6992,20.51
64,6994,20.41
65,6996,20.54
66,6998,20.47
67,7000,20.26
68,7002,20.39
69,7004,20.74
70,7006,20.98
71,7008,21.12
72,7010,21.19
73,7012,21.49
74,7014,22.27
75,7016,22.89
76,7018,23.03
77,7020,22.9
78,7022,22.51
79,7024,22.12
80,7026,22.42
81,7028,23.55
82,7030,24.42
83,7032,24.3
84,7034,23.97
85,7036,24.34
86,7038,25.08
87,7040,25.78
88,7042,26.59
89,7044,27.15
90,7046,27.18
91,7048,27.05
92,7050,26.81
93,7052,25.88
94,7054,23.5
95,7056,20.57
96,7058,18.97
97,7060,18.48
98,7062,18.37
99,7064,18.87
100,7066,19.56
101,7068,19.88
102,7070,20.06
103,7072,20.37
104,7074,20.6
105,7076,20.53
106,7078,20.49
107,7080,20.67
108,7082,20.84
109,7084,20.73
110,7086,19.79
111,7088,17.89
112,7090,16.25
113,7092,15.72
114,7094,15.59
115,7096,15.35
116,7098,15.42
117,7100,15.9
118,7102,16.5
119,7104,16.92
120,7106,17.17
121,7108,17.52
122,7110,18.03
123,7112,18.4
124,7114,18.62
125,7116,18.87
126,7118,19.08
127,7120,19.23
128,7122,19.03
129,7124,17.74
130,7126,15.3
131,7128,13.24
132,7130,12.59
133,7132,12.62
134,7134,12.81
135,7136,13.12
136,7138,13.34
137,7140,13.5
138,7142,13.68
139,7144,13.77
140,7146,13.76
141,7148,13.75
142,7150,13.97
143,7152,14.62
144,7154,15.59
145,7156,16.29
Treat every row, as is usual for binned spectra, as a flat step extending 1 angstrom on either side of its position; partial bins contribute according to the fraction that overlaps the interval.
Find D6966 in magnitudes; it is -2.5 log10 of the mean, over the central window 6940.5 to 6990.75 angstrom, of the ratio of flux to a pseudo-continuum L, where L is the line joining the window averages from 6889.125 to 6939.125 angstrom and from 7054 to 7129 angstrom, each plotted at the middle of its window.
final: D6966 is -0.21 mag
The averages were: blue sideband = 15.7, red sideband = 18.4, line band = 19.9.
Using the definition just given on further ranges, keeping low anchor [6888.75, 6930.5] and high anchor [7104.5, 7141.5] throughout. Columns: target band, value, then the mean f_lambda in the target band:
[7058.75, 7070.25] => -0.20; 19.1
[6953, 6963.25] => -0.24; 19.3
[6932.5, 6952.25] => -0.22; 18.8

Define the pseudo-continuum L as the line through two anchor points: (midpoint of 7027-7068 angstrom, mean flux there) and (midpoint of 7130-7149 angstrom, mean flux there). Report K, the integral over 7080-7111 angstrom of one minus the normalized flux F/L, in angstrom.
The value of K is 1.3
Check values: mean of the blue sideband 23.4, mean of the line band 17.4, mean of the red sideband 13.3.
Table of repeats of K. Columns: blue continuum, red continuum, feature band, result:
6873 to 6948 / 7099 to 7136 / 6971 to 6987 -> -4.4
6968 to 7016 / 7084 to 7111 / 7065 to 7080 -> -2.0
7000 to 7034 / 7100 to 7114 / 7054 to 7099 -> 0.2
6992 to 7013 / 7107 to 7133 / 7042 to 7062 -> -4.8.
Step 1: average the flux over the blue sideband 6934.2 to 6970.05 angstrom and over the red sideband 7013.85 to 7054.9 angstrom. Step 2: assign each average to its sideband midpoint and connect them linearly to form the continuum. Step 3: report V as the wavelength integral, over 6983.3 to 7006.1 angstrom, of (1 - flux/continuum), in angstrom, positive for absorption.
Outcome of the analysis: 1.4 angstrom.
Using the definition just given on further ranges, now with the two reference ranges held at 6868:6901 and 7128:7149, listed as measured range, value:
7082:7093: -4.0 angstrom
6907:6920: -1.7 angstrom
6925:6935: -2.3 angstrom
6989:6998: -4.5 angstrom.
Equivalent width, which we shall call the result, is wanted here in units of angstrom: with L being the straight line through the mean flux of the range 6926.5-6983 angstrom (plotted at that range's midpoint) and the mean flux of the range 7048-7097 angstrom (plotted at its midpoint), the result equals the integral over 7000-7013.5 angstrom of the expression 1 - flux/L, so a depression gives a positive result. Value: -1.0 angstrom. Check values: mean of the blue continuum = 19.2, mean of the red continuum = 20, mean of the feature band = 21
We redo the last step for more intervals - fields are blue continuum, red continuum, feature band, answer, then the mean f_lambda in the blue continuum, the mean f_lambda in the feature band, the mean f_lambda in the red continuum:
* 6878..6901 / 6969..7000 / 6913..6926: 0.45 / 14.4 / 15.8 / 20.5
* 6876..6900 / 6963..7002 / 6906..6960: -0.64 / 14.4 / 17.5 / 20.4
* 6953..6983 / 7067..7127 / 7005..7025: -2.84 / 19.9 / 22.1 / 18.3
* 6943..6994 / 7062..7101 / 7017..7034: -3.43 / 20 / 23.2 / 18.7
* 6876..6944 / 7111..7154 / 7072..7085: -4.42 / 15.7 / 20.6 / 15.3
